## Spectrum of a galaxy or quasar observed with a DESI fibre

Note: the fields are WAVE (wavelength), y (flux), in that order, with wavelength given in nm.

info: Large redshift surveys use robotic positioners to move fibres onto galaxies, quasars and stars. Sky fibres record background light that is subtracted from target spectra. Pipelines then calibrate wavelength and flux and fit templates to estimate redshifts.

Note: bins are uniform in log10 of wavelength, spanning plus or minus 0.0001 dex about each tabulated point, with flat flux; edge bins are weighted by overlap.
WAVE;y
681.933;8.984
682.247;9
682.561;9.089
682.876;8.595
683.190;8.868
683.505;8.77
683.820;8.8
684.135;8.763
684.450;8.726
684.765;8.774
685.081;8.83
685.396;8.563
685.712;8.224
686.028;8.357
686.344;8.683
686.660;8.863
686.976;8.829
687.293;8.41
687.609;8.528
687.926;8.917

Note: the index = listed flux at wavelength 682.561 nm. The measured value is 9.089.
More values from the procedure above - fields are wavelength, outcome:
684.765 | 8.774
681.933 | 8.984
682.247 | 9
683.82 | 8.8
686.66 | 8.863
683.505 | 8.77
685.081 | 8.83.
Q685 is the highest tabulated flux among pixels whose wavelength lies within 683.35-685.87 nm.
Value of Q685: 8.83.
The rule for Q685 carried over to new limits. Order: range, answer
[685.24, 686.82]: 8.863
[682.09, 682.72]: 9.089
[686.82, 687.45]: 8.829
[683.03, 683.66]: 8.868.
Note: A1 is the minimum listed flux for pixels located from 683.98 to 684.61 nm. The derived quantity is 8.726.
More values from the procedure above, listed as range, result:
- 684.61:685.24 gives 8.774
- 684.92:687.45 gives 8.224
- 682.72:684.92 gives 8.595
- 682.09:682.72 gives 9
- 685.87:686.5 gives 8.357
